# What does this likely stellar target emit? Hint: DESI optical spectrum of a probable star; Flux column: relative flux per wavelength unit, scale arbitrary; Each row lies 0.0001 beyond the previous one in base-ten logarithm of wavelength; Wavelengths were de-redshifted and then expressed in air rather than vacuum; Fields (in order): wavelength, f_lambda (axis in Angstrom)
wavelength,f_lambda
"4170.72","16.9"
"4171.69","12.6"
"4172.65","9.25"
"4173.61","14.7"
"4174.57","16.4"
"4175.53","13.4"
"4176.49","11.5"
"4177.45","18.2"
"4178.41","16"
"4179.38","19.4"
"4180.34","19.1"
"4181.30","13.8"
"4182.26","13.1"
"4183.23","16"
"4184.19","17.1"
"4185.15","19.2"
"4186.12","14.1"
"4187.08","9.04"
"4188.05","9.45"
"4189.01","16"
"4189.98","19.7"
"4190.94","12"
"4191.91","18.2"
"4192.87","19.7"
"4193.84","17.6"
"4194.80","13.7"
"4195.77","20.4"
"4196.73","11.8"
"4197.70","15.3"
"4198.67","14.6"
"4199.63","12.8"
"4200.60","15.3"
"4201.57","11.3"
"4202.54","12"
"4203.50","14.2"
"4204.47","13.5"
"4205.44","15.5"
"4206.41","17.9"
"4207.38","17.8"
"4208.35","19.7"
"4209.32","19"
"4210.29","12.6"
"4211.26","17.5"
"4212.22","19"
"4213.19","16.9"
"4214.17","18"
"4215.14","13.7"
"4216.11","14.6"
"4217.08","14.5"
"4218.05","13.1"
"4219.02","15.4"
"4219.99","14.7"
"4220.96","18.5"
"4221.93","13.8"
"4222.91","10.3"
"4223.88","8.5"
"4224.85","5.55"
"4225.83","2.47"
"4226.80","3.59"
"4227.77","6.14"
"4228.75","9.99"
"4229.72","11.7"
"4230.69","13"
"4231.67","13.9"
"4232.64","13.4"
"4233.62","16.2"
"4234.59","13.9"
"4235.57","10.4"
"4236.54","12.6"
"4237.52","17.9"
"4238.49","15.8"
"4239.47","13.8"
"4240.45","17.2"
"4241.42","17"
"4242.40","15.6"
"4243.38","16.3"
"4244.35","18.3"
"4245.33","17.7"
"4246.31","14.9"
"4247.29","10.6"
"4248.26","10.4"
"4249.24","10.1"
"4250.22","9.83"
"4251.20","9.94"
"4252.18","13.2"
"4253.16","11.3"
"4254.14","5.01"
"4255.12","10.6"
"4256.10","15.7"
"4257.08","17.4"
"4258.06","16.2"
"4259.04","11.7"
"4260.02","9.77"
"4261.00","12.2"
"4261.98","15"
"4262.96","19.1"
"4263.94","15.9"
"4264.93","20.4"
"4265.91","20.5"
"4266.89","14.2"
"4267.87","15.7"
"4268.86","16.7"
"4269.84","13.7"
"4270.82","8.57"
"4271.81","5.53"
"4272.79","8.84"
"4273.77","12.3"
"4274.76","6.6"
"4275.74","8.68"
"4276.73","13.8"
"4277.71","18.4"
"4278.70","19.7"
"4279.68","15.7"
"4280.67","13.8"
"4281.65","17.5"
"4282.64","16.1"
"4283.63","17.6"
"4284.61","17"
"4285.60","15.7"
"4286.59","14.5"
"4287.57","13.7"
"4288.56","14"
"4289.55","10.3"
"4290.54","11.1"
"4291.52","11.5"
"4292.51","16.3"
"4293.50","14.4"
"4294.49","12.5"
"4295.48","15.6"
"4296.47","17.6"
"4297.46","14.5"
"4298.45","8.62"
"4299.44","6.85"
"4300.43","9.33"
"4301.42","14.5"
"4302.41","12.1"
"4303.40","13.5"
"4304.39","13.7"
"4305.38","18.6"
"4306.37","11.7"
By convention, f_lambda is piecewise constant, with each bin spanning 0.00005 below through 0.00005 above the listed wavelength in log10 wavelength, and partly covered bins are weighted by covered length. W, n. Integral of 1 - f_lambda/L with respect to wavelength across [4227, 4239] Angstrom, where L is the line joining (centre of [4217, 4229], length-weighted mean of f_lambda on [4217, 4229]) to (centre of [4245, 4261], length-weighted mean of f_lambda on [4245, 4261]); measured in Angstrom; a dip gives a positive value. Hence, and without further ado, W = -1.9 Angstrom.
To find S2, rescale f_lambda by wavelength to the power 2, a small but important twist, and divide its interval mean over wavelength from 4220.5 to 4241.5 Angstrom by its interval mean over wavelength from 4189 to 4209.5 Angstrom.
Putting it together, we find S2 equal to 0.77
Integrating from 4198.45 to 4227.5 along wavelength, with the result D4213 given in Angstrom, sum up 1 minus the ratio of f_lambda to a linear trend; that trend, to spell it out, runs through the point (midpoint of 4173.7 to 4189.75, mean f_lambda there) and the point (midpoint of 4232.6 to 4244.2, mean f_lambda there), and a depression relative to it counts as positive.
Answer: 2.6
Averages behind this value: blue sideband 15.2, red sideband 15.2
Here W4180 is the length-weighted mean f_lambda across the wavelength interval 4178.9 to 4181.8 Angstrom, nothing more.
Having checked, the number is 17.4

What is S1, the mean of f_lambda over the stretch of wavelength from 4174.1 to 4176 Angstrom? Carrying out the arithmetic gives 14.9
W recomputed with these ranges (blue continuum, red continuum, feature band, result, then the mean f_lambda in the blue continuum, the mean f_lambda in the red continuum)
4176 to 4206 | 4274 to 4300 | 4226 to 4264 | 3.7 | 15.2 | 13.9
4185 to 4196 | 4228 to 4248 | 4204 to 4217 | -1.3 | 15.5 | 14.4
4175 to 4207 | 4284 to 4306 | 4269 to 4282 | 1.1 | 15.2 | 13.5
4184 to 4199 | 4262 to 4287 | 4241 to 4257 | 2.1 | 15.5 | 14.7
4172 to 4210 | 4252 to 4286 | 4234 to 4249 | -0.3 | 15.3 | 14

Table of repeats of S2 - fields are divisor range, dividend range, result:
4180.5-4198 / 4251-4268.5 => 0.95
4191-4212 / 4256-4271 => 1.00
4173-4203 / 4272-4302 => 0.93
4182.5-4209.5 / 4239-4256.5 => 0.88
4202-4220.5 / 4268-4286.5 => 0.90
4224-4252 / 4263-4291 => 1.17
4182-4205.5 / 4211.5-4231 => 0.83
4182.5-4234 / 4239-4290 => 1.01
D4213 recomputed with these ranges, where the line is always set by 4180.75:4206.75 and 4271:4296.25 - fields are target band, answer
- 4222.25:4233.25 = 4.0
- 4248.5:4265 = 1.3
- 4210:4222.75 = -0.8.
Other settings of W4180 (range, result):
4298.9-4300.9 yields 8.09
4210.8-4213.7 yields 17.8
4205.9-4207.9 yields 17.8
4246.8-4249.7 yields 10.4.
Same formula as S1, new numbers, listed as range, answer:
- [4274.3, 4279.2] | 13.5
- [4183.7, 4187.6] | 14.8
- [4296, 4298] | 15.9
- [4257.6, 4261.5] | 12.5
